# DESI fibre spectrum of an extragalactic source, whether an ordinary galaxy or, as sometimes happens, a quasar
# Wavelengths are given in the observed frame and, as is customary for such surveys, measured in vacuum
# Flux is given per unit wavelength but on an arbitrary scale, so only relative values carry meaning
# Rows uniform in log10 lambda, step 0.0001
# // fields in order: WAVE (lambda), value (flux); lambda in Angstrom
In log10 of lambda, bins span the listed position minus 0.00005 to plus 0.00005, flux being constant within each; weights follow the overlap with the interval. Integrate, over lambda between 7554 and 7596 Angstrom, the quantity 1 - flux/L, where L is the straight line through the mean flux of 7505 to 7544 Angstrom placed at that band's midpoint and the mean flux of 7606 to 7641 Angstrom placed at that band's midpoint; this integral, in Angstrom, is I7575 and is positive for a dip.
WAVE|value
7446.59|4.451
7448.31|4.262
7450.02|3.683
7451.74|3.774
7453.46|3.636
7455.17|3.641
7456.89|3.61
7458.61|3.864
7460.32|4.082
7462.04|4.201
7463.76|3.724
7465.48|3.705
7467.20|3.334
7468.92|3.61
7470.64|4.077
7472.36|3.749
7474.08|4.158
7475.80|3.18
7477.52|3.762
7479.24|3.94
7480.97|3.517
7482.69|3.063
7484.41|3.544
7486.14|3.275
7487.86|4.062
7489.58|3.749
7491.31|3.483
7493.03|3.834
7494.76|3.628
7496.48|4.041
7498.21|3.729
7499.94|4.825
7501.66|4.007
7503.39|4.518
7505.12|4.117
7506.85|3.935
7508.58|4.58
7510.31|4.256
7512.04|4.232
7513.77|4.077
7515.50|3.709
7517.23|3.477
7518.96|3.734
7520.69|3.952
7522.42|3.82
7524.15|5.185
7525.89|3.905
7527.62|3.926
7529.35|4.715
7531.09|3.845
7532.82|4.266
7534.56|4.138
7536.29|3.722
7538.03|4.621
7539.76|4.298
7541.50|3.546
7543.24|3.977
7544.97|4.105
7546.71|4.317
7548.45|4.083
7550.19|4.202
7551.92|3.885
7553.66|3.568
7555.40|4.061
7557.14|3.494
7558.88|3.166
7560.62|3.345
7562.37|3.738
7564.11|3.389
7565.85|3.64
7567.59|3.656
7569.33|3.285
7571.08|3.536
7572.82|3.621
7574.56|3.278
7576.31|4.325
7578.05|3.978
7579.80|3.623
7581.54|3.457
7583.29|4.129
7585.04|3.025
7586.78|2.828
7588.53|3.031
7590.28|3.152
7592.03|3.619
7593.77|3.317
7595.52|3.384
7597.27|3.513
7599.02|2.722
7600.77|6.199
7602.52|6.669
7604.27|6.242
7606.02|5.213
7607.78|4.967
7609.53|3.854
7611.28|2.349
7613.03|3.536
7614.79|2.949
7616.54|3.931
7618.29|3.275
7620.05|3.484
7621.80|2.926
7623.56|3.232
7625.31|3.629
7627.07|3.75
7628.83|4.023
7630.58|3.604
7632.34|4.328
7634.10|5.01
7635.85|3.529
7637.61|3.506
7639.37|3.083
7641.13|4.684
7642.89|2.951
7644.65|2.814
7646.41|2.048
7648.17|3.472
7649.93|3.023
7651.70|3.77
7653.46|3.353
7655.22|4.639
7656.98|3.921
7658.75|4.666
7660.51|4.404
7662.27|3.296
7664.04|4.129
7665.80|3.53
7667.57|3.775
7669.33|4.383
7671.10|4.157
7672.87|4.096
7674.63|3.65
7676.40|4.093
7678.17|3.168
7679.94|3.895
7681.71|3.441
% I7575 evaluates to 4.1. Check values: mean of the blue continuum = 4.09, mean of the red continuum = 3.69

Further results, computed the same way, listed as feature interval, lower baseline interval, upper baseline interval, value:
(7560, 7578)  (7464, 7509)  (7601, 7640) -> 1.50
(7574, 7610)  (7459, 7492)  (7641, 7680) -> -3.16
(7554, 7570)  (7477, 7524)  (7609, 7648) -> 0.71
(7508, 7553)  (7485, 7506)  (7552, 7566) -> -4.41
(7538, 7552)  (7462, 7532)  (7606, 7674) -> -0.95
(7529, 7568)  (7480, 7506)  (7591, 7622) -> 0.28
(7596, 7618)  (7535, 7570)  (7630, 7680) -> -3.00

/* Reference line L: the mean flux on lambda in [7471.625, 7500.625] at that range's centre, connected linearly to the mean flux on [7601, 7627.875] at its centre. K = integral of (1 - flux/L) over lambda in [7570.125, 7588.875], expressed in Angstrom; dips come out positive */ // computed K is 2.0 Angstrom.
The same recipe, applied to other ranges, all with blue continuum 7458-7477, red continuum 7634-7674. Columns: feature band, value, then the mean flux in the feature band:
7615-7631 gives 0.95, 3.51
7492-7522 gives -2.04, 4.03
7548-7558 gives -0.30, 3.88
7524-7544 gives -2.00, 4.14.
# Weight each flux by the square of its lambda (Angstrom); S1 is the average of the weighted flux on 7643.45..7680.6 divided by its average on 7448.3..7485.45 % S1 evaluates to 1.05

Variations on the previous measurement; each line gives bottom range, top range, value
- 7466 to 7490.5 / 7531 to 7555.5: 1.13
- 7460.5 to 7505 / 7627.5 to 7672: 1.04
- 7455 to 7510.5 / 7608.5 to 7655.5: 0.95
